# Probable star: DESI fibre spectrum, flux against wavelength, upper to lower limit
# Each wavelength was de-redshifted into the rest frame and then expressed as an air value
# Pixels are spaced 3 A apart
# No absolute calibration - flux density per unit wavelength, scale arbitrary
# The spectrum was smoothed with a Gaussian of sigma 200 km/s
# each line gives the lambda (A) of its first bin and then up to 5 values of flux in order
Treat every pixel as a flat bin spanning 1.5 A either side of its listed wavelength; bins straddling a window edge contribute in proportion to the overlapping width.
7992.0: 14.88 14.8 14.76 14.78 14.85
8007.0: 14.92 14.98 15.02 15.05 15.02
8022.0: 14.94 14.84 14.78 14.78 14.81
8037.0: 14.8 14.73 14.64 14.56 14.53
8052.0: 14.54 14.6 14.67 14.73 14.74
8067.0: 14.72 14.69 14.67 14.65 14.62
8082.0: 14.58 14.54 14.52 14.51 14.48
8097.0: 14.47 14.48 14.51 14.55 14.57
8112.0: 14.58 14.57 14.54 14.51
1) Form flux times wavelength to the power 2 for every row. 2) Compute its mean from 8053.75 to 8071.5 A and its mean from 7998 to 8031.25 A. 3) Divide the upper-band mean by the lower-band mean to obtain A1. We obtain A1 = 1.00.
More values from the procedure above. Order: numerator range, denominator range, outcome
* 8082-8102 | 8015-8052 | 1.00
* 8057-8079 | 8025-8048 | 1.01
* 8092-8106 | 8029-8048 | 1.00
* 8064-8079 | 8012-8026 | 0.99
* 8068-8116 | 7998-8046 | 1.00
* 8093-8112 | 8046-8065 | 1.00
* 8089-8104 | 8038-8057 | 1.00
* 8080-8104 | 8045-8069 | 1.00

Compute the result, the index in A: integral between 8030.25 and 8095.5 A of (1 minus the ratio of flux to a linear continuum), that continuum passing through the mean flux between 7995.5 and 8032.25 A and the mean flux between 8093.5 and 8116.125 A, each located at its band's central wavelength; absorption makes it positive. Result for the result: 0.2 A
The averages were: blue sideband 14.9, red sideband 14.5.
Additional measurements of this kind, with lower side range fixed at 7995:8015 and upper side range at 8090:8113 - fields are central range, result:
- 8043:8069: 0.1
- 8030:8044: 0.0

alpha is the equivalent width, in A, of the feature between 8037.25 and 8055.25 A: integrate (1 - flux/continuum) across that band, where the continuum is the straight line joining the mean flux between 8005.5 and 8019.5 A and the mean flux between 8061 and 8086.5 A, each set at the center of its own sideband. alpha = 0.2 A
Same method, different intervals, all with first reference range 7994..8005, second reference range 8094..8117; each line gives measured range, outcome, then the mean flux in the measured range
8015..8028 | -0.2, 14.9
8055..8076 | -0.1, 14.7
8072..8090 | 0.0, 14.6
